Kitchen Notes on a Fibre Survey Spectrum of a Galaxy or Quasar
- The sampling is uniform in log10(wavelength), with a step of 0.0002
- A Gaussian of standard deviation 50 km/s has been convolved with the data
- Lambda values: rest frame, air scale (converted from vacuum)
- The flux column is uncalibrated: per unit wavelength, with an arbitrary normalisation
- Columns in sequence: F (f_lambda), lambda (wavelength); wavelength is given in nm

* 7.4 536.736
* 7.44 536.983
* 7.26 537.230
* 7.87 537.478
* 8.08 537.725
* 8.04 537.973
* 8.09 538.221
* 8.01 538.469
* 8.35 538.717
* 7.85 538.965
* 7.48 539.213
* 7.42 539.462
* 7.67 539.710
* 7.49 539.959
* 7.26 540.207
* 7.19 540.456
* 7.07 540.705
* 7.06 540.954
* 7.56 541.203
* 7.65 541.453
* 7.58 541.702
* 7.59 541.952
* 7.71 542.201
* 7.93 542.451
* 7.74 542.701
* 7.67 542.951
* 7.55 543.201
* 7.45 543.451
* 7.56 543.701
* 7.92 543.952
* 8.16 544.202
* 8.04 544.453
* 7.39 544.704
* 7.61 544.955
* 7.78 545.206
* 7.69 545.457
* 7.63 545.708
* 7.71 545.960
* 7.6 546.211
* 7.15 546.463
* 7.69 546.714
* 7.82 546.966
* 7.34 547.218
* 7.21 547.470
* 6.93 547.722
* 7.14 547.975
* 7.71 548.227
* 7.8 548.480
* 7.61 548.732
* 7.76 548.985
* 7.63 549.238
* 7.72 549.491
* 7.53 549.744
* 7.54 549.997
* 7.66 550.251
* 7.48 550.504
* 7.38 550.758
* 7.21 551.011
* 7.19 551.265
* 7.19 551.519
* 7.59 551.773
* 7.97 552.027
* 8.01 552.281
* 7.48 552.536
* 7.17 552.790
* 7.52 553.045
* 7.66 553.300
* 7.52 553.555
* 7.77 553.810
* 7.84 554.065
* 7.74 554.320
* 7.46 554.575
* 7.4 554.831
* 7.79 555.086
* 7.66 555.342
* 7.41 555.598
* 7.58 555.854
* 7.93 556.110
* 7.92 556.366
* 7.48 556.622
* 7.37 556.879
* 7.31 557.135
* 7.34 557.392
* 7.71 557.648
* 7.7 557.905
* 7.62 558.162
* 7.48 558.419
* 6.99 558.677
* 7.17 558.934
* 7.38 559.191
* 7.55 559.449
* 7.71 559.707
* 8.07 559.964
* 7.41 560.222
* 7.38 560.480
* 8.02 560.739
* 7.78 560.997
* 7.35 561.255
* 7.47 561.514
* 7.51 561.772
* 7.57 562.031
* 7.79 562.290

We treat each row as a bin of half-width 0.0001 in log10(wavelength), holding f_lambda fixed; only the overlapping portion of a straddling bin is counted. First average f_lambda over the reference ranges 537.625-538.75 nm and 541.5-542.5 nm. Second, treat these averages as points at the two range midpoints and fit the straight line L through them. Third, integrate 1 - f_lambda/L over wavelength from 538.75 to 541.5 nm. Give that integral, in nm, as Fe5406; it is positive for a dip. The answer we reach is 0.15 nm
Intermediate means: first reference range 8.09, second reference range 7.68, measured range 7.45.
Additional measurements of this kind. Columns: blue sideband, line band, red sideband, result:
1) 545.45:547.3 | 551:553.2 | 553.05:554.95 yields 0.032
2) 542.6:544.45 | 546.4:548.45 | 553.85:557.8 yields 0.079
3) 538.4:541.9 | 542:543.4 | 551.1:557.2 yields -0.028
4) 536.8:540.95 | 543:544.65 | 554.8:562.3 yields -0.030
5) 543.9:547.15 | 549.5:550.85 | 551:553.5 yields 0.005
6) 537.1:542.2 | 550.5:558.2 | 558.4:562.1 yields -0.009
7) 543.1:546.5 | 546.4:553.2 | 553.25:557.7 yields 0.124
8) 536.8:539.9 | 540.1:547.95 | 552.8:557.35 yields 0.169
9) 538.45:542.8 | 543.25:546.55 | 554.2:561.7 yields -0.043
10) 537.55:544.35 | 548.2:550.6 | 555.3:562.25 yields -0.008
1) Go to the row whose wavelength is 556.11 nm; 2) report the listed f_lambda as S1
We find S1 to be 7.93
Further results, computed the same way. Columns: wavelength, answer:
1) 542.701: 7.74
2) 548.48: 7.8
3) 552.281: 8.01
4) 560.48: 7.38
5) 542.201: 7.71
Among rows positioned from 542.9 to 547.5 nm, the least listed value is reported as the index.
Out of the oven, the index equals 7.15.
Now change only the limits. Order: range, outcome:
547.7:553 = 6.93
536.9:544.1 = 7.06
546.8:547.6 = 7.21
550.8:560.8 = 6.99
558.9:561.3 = 7.17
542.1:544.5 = 7.45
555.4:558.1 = 7.31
